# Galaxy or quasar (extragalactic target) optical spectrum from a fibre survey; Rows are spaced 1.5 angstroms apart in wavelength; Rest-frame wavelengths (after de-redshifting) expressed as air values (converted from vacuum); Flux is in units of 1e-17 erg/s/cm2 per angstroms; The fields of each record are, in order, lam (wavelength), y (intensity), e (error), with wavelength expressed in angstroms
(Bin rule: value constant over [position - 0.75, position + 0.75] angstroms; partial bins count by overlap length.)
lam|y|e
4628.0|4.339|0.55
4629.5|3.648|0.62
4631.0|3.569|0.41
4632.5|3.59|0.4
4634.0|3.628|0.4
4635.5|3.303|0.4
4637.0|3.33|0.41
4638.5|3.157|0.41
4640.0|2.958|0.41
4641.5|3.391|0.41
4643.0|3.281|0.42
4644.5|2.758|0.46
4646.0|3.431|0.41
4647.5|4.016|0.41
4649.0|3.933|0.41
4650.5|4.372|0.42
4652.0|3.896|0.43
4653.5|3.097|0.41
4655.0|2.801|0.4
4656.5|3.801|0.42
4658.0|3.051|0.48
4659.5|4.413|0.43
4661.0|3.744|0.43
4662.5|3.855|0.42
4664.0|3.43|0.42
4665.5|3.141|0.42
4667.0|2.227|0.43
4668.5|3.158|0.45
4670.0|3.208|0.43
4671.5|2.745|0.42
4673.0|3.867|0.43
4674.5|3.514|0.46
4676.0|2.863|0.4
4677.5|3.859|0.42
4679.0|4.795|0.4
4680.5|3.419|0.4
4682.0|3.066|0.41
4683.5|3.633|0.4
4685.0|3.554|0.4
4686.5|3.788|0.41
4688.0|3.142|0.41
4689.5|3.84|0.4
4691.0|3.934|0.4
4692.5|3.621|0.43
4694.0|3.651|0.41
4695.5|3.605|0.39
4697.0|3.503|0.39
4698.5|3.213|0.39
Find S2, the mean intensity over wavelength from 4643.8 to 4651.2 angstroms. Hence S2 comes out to 3.7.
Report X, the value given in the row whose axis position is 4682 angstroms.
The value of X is 3.066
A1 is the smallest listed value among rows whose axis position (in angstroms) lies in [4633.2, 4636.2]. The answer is 3.303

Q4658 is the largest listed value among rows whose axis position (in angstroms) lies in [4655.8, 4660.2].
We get 4.413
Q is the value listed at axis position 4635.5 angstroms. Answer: 3.303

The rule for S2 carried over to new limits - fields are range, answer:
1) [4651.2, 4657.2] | 3.4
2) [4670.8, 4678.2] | 3.37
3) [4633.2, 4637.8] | 3.42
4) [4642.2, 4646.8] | 3.17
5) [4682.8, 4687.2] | 3.66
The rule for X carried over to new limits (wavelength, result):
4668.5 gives 3.158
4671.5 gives 2.745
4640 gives 2.958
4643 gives 3.281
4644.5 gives 2.758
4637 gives 3.33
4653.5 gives 3.097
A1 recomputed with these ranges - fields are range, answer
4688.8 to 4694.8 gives 3.621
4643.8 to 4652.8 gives 2.758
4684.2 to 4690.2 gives 3.142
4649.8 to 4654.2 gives 3.097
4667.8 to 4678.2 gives 2.745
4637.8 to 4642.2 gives 2.958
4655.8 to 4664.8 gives 3.051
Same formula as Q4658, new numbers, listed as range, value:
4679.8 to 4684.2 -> 3.633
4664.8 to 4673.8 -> 3.867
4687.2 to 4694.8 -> 3.934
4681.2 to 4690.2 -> 3.84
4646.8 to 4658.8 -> 4.372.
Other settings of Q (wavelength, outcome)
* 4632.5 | 3.59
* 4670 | 3.208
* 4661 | 3.744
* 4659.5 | 4.413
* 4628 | 4.339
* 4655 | 2.801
